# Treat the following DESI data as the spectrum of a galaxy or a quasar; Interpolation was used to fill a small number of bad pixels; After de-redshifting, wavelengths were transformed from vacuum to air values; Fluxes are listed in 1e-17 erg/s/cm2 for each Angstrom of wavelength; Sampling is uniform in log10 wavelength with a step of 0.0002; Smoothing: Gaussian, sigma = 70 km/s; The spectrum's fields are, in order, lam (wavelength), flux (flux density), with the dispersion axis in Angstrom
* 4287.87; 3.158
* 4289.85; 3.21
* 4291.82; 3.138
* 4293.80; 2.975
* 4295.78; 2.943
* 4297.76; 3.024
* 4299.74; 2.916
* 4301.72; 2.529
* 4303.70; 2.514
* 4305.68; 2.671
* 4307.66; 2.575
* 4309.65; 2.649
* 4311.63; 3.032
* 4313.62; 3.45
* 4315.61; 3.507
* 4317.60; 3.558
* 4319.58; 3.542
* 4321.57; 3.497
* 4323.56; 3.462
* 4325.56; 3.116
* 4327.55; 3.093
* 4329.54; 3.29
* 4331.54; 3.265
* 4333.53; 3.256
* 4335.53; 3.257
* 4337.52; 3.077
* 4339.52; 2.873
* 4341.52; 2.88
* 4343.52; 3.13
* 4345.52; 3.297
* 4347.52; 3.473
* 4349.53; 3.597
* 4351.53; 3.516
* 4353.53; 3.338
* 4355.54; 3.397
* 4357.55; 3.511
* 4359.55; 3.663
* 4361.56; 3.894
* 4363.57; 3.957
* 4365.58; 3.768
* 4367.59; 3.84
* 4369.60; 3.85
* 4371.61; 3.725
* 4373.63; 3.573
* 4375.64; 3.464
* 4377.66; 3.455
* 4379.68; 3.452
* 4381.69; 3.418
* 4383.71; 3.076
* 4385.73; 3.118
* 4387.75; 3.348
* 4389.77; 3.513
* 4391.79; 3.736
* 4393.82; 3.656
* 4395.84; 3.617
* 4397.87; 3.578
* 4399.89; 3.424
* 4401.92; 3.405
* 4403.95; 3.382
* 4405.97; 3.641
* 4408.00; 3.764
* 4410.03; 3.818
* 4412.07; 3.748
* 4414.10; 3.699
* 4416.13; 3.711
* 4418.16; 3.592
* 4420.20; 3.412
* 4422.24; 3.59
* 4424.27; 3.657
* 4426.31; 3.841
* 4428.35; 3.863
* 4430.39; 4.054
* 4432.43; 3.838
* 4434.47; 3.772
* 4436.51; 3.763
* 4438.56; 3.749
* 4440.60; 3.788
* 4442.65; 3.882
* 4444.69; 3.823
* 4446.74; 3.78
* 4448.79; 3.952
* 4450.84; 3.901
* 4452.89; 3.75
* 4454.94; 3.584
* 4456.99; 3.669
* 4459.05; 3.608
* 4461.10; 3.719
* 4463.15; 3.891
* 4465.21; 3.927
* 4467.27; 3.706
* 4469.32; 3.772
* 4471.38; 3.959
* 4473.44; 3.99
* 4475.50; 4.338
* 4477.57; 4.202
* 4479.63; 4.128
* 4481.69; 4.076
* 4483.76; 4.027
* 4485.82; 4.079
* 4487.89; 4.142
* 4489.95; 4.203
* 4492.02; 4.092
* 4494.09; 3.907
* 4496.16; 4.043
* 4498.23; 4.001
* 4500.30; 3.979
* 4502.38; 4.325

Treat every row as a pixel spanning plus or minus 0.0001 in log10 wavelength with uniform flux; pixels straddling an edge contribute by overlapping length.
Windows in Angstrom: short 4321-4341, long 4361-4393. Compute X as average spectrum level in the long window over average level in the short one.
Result 1.11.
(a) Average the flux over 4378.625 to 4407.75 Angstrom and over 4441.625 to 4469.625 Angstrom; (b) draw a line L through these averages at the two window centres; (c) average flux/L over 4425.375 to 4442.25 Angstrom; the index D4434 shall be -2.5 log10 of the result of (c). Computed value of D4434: -0.05 mag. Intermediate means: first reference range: 3.46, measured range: 3.83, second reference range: 3.78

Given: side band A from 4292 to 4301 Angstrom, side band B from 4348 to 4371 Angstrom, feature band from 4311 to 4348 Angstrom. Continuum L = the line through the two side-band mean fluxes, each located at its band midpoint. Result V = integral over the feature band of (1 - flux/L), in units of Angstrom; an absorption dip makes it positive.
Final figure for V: 0.64 Angstrom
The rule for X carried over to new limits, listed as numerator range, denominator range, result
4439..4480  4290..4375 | 1.18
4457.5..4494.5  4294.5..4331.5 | 1.29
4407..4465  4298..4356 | 1.19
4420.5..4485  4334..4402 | 1.11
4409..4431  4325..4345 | 1.19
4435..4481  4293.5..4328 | 1.26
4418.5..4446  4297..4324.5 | 1.23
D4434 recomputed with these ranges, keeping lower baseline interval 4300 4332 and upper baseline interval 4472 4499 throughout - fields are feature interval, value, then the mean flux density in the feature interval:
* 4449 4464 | 0.05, 3.74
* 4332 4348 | 0.03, 3.15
